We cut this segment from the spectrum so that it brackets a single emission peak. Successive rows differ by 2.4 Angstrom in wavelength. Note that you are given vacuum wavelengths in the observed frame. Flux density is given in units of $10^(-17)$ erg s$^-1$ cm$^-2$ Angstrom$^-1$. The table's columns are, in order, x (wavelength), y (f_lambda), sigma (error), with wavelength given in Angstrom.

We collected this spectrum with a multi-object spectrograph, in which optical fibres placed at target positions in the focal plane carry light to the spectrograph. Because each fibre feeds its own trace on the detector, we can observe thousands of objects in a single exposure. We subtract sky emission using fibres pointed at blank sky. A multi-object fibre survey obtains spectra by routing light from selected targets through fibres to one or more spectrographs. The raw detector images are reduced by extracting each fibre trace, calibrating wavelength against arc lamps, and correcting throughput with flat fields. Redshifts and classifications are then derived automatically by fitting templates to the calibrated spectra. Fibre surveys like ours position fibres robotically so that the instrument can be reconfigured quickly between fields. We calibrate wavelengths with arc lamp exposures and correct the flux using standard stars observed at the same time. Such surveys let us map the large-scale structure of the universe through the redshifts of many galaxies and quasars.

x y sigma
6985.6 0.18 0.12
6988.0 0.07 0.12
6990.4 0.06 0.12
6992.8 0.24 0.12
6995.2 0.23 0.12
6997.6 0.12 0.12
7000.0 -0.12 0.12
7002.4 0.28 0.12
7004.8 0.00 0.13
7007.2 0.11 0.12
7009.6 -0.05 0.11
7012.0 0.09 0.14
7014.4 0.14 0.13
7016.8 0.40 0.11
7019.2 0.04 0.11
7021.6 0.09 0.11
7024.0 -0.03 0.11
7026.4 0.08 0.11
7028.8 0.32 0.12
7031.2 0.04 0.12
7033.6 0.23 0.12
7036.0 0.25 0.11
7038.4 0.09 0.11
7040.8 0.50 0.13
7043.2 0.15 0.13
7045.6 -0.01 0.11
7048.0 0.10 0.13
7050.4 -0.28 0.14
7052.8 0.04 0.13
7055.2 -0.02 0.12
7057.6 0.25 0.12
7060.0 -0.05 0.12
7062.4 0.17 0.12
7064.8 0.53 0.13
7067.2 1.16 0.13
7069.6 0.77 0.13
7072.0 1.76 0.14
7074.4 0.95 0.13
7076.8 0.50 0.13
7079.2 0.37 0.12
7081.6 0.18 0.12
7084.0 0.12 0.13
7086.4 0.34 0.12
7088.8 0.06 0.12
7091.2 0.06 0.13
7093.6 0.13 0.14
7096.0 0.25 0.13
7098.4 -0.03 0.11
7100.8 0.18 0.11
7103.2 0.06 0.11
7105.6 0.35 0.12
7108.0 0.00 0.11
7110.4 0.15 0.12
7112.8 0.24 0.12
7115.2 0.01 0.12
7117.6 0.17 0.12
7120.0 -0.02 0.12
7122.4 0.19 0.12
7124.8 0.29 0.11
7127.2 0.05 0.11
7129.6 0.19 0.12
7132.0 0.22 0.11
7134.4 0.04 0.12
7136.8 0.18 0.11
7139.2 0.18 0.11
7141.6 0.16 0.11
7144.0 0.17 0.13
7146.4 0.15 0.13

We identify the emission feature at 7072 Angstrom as [O II]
